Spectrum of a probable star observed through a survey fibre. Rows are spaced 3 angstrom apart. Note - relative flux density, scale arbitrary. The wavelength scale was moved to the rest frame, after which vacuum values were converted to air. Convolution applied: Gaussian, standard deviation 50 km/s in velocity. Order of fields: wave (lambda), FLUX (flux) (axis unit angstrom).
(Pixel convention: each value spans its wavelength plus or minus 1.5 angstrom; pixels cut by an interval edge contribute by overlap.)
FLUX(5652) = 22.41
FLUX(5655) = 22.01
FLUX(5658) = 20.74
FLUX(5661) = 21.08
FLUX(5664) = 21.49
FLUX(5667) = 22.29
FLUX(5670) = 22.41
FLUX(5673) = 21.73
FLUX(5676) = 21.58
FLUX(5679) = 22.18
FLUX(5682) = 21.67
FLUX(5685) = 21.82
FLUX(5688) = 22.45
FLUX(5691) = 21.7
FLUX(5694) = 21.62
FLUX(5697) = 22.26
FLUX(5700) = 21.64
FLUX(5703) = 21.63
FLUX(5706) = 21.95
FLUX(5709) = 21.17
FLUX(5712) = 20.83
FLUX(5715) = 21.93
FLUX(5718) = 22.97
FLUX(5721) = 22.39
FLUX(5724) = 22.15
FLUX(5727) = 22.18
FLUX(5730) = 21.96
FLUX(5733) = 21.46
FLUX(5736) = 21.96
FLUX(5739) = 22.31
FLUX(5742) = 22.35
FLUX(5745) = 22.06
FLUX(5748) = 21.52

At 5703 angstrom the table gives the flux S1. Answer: 21.63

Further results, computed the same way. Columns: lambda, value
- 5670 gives 22.41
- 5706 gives 21.95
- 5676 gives 21.58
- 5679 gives 22.18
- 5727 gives 22.18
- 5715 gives 21.93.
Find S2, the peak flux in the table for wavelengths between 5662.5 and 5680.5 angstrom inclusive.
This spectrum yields 22.41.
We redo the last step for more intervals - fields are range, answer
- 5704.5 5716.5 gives 21.95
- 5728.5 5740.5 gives 22.31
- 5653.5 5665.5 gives 22.01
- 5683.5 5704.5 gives 22.45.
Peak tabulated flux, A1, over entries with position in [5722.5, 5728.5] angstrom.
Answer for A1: 22.18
